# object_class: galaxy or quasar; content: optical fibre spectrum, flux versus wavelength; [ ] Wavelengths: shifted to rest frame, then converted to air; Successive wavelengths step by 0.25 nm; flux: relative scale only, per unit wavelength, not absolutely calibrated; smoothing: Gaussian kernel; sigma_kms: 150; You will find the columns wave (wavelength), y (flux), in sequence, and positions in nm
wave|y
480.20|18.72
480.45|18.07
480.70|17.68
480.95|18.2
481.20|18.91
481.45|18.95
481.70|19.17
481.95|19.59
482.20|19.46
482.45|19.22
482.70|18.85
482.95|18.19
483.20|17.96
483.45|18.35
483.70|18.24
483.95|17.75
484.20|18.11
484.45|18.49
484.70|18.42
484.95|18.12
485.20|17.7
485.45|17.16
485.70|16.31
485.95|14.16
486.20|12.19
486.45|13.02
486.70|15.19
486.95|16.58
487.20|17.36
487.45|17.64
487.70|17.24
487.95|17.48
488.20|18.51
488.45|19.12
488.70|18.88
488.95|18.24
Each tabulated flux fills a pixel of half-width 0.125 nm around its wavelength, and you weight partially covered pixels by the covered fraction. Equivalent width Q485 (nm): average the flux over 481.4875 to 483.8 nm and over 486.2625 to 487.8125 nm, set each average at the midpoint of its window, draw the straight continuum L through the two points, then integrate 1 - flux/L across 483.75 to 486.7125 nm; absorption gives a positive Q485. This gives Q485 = 0.12 nm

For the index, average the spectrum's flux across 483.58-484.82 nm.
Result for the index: 18.2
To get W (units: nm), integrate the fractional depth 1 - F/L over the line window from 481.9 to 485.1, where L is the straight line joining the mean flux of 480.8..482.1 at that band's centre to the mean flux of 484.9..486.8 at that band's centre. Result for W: -0.226 nm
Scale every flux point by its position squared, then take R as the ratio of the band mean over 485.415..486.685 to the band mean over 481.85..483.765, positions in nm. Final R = 0.78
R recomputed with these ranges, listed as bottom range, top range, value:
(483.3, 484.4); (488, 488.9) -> 1.05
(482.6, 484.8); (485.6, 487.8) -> 0.86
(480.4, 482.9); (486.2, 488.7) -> 0.91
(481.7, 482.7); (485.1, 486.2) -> 0.83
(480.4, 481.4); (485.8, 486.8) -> 0.76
